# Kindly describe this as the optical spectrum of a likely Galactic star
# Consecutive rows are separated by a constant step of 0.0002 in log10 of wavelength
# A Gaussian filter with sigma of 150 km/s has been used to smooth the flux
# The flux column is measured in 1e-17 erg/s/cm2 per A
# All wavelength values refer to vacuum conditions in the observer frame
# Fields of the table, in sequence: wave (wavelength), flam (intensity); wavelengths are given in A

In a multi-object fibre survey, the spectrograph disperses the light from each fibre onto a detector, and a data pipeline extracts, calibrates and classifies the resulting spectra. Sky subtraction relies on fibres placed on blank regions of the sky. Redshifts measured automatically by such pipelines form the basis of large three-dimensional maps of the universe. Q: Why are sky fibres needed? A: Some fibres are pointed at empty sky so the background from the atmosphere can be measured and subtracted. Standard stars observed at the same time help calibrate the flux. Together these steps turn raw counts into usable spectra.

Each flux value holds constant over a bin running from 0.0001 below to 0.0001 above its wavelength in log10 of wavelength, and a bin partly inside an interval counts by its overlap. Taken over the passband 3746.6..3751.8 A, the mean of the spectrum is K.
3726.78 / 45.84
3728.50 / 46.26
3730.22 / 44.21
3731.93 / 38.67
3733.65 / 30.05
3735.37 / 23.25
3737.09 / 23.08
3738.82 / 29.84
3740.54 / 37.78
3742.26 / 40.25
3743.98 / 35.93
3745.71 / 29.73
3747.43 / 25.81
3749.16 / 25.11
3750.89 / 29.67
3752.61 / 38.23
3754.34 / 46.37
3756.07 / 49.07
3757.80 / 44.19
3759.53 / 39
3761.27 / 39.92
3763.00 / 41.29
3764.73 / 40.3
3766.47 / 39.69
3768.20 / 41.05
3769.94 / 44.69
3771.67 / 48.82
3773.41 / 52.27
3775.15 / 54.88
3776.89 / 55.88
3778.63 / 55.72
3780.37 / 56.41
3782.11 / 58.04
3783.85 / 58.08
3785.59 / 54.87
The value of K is 27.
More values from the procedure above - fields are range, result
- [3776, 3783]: 56.5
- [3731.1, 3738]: 28.7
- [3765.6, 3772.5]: 43.6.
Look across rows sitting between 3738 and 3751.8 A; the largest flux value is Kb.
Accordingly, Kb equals 40.25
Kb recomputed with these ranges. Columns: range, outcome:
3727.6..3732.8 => 46.26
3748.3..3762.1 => 49.07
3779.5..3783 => 58.04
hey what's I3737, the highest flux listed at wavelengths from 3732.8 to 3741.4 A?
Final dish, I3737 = 37.78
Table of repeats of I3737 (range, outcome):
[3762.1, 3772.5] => 48.82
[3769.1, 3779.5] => 55.88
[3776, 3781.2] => 56.41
